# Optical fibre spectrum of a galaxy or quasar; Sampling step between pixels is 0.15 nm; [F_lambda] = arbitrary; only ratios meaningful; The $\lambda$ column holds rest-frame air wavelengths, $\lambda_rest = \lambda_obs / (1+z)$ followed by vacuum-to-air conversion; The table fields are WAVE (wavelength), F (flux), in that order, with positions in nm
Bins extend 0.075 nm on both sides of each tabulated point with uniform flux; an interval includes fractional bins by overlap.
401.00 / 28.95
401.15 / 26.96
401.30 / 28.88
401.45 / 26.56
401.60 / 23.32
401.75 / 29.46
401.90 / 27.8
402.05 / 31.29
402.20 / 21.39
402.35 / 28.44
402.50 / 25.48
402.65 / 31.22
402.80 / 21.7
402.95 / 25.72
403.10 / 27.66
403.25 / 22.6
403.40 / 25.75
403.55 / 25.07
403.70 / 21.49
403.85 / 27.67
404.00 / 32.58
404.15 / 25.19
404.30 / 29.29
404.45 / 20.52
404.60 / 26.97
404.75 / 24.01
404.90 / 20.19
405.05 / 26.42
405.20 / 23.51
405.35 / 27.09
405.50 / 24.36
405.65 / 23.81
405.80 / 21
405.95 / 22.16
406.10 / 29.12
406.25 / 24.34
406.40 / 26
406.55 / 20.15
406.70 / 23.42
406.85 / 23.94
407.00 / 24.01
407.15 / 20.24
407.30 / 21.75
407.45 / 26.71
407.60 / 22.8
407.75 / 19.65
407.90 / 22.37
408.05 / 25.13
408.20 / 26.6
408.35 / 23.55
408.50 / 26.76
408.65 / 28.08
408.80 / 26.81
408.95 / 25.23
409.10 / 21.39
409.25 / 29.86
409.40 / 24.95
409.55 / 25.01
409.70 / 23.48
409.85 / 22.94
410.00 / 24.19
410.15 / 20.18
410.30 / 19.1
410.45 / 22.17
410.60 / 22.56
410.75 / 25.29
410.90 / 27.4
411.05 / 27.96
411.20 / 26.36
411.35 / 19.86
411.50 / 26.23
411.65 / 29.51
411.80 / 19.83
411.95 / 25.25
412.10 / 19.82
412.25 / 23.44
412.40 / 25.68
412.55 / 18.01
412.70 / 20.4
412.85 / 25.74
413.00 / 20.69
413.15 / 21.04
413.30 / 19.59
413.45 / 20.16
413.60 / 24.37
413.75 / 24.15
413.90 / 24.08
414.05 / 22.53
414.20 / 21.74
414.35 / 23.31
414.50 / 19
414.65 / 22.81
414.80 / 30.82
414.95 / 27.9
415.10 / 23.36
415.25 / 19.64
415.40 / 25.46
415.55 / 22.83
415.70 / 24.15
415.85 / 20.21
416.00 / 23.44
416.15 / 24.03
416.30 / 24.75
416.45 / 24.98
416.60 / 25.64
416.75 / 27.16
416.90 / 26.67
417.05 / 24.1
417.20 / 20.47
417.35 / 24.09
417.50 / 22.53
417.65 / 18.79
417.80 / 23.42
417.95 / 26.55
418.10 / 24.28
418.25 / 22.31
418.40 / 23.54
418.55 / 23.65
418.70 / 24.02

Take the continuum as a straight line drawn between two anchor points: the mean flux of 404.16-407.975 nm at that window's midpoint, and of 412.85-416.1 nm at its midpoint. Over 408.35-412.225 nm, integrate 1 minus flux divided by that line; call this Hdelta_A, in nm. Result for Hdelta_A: -0.16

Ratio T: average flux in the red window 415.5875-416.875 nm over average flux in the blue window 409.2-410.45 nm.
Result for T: 1.04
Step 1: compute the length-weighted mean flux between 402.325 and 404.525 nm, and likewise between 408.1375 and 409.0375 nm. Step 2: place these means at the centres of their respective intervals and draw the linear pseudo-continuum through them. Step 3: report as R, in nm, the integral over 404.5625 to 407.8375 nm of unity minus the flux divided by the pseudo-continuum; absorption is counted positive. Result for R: 0.298 nm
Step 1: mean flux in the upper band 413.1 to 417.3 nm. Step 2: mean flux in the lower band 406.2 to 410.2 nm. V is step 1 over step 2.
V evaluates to 0.98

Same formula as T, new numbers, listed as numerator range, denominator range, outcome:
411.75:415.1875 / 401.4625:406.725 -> 0.90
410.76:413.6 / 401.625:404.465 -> 0.88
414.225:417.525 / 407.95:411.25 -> 0.97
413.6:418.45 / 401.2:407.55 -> 0.94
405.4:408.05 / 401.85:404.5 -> 0.89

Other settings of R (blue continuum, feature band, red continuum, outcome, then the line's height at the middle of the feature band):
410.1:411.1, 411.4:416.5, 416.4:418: 0.12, 23.7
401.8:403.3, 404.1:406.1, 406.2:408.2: 0.03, 24.7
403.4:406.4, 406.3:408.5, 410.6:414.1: 0.09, 24.5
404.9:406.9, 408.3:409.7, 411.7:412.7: -0.15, 23.1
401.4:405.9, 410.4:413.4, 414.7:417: 0.20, 25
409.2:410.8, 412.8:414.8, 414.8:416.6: 0.11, 23.9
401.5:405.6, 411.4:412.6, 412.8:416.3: 0.01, 23.7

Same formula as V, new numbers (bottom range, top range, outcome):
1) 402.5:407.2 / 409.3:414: 0.94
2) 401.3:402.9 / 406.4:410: 0.90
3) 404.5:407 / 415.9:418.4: 0.99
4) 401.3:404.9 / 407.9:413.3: 0.92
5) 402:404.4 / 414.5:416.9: 0.93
